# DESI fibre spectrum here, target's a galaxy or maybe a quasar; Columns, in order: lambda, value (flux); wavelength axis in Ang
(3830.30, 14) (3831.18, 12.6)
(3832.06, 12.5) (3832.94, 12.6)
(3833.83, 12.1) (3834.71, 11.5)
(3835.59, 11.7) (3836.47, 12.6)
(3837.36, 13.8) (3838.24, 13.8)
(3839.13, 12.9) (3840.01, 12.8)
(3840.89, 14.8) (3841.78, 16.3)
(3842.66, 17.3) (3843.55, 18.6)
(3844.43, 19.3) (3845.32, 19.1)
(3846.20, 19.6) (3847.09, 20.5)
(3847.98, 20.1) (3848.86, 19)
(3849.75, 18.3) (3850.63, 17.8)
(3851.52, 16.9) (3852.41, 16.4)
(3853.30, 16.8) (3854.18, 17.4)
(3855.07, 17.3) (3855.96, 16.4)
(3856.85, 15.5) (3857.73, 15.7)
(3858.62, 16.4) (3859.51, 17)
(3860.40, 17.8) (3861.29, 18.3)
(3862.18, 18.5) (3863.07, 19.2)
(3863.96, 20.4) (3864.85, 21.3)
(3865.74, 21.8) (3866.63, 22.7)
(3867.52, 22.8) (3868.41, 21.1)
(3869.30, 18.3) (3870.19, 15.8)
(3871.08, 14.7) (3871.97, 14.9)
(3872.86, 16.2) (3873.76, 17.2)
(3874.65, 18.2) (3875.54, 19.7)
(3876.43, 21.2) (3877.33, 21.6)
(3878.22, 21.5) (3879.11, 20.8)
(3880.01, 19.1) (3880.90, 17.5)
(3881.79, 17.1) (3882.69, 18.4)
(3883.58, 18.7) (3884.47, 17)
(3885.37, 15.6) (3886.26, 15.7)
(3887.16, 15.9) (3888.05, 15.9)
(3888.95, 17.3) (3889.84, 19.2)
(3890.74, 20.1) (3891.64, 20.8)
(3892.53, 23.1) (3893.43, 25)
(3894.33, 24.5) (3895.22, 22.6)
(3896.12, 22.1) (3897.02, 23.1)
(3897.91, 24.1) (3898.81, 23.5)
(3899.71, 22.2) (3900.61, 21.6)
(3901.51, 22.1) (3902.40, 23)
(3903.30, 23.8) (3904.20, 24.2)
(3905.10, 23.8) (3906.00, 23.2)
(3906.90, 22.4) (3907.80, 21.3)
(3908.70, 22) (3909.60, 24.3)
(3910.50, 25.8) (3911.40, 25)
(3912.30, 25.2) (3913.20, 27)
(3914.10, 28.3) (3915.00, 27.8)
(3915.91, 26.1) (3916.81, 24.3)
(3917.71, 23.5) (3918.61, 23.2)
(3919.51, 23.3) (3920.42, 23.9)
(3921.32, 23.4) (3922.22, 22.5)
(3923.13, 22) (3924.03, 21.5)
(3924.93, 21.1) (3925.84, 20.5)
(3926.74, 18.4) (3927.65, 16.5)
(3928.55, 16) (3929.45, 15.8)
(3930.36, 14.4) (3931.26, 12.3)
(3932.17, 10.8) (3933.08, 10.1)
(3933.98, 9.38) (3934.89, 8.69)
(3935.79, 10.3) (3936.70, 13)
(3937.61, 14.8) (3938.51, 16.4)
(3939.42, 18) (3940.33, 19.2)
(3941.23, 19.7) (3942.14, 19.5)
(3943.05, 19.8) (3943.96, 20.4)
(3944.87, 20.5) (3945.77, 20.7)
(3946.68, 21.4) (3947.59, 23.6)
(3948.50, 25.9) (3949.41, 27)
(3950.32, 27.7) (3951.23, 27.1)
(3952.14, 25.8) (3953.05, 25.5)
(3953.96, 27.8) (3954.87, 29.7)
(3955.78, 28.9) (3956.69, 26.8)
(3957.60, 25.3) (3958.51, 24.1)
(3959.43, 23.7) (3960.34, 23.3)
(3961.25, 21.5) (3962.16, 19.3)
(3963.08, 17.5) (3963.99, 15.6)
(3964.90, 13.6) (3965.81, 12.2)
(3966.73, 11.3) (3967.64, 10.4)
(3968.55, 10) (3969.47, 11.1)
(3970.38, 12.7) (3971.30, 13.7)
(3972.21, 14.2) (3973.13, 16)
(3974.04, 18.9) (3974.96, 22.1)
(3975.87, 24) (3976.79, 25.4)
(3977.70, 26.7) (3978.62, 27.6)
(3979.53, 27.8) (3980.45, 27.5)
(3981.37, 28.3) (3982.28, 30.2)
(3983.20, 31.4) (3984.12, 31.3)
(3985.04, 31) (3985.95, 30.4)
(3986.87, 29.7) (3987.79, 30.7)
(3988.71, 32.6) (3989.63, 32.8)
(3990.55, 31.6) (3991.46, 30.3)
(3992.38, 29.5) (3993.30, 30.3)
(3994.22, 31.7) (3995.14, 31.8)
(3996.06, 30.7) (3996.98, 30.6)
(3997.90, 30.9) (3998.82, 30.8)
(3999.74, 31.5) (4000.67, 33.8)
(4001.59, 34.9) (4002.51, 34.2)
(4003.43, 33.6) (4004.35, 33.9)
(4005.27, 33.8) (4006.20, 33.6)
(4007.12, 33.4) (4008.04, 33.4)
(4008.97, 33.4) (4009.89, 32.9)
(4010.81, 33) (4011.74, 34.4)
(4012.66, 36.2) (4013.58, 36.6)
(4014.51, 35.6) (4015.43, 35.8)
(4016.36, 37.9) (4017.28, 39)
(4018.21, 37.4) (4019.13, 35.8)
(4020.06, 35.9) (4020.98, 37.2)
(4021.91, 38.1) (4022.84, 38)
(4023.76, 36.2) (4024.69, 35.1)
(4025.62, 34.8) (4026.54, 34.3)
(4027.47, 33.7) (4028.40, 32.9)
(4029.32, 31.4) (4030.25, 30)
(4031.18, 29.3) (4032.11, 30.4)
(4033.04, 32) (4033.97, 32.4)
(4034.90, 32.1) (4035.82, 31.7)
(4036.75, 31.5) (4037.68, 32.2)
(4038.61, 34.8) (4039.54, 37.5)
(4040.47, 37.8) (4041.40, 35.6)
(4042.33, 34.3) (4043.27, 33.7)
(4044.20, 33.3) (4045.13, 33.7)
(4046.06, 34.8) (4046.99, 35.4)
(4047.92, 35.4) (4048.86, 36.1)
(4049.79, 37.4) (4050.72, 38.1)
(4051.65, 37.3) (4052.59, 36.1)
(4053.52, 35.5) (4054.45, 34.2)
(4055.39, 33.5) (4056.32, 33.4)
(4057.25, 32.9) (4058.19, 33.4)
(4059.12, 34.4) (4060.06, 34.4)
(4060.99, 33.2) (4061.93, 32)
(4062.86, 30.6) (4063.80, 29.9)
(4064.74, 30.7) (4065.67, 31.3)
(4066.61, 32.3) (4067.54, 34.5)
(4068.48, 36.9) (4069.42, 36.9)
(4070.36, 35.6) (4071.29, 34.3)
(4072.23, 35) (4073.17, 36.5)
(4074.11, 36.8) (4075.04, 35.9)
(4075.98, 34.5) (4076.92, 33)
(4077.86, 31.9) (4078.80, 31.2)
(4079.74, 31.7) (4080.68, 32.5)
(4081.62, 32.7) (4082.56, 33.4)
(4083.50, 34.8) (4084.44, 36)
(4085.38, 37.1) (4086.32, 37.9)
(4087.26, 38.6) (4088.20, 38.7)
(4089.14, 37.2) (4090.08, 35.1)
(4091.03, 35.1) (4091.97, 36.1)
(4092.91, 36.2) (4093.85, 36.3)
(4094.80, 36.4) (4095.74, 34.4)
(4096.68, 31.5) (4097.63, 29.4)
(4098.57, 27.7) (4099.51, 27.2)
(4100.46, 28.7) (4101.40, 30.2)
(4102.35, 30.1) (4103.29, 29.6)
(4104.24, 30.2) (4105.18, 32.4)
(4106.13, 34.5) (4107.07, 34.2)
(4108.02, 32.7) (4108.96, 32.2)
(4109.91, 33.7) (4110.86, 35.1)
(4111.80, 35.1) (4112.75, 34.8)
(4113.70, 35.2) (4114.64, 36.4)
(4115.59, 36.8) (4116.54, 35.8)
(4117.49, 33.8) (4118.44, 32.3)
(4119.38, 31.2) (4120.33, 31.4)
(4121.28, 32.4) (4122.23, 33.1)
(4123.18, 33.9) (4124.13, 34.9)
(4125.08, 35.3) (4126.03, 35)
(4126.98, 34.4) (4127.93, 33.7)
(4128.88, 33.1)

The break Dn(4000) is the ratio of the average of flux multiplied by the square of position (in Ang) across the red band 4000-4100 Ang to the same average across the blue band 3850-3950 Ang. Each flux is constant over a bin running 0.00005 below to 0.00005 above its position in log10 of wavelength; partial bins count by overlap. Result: 1.87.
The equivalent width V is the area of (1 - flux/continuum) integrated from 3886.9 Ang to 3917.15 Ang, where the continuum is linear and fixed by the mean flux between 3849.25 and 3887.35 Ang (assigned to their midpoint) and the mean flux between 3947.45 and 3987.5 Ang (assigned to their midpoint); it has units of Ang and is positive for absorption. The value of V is -4.9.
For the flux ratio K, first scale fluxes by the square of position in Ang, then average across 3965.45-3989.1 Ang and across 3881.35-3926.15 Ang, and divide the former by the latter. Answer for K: 1.06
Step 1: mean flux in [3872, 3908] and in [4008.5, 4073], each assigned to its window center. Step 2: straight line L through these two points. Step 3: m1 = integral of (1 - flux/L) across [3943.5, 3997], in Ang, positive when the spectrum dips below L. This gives 7.2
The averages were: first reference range 20.4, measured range 24.2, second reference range 34.4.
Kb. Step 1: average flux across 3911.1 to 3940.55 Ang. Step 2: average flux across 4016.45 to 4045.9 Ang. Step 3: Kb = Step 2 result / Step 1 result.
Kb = 1.79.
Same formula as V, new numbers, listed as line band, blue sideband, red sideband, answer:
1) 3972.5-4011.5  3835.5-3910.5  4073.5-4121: -4.7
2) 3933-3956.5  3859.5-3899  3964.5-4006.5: 3.1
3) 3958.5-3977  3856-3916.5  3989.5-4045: 7.6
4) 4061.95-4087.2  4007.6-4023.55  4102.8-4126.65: 0.4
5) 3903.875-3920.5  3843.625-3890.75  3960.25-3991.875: -3.6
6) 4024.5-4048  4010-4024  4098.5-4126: 1.5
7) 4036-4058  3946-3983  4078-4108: -4.2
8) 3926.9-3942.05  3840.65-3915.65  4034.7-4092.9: 6.3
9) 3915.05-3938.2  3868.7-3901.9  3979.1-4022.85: 5.9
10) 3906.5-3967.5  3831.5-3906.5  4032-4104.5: 7.5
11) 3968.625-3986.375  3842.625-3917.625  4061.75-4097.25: 2.6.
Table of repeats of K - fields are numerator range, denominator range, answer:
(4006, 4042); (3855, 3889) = 2.04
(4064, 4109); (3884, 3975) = 1.80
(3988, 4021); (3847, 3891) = 1.97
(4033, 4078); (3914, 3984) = 1.76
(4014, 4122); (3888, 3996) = 1.63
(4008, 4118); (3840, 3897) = 2.02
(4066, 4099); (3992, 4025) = 1.05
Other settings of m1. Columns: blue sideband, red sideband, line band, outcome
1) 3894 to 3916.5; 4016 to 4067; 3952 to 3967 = 3.2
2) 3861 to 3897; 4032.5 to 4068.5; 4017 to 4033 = -1.4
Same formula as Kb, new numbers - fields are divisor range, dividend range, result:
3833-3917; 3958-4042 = 1.51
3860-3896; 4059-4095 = 1.80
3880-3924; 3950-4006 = 1.16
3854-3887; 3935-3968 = 1.13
